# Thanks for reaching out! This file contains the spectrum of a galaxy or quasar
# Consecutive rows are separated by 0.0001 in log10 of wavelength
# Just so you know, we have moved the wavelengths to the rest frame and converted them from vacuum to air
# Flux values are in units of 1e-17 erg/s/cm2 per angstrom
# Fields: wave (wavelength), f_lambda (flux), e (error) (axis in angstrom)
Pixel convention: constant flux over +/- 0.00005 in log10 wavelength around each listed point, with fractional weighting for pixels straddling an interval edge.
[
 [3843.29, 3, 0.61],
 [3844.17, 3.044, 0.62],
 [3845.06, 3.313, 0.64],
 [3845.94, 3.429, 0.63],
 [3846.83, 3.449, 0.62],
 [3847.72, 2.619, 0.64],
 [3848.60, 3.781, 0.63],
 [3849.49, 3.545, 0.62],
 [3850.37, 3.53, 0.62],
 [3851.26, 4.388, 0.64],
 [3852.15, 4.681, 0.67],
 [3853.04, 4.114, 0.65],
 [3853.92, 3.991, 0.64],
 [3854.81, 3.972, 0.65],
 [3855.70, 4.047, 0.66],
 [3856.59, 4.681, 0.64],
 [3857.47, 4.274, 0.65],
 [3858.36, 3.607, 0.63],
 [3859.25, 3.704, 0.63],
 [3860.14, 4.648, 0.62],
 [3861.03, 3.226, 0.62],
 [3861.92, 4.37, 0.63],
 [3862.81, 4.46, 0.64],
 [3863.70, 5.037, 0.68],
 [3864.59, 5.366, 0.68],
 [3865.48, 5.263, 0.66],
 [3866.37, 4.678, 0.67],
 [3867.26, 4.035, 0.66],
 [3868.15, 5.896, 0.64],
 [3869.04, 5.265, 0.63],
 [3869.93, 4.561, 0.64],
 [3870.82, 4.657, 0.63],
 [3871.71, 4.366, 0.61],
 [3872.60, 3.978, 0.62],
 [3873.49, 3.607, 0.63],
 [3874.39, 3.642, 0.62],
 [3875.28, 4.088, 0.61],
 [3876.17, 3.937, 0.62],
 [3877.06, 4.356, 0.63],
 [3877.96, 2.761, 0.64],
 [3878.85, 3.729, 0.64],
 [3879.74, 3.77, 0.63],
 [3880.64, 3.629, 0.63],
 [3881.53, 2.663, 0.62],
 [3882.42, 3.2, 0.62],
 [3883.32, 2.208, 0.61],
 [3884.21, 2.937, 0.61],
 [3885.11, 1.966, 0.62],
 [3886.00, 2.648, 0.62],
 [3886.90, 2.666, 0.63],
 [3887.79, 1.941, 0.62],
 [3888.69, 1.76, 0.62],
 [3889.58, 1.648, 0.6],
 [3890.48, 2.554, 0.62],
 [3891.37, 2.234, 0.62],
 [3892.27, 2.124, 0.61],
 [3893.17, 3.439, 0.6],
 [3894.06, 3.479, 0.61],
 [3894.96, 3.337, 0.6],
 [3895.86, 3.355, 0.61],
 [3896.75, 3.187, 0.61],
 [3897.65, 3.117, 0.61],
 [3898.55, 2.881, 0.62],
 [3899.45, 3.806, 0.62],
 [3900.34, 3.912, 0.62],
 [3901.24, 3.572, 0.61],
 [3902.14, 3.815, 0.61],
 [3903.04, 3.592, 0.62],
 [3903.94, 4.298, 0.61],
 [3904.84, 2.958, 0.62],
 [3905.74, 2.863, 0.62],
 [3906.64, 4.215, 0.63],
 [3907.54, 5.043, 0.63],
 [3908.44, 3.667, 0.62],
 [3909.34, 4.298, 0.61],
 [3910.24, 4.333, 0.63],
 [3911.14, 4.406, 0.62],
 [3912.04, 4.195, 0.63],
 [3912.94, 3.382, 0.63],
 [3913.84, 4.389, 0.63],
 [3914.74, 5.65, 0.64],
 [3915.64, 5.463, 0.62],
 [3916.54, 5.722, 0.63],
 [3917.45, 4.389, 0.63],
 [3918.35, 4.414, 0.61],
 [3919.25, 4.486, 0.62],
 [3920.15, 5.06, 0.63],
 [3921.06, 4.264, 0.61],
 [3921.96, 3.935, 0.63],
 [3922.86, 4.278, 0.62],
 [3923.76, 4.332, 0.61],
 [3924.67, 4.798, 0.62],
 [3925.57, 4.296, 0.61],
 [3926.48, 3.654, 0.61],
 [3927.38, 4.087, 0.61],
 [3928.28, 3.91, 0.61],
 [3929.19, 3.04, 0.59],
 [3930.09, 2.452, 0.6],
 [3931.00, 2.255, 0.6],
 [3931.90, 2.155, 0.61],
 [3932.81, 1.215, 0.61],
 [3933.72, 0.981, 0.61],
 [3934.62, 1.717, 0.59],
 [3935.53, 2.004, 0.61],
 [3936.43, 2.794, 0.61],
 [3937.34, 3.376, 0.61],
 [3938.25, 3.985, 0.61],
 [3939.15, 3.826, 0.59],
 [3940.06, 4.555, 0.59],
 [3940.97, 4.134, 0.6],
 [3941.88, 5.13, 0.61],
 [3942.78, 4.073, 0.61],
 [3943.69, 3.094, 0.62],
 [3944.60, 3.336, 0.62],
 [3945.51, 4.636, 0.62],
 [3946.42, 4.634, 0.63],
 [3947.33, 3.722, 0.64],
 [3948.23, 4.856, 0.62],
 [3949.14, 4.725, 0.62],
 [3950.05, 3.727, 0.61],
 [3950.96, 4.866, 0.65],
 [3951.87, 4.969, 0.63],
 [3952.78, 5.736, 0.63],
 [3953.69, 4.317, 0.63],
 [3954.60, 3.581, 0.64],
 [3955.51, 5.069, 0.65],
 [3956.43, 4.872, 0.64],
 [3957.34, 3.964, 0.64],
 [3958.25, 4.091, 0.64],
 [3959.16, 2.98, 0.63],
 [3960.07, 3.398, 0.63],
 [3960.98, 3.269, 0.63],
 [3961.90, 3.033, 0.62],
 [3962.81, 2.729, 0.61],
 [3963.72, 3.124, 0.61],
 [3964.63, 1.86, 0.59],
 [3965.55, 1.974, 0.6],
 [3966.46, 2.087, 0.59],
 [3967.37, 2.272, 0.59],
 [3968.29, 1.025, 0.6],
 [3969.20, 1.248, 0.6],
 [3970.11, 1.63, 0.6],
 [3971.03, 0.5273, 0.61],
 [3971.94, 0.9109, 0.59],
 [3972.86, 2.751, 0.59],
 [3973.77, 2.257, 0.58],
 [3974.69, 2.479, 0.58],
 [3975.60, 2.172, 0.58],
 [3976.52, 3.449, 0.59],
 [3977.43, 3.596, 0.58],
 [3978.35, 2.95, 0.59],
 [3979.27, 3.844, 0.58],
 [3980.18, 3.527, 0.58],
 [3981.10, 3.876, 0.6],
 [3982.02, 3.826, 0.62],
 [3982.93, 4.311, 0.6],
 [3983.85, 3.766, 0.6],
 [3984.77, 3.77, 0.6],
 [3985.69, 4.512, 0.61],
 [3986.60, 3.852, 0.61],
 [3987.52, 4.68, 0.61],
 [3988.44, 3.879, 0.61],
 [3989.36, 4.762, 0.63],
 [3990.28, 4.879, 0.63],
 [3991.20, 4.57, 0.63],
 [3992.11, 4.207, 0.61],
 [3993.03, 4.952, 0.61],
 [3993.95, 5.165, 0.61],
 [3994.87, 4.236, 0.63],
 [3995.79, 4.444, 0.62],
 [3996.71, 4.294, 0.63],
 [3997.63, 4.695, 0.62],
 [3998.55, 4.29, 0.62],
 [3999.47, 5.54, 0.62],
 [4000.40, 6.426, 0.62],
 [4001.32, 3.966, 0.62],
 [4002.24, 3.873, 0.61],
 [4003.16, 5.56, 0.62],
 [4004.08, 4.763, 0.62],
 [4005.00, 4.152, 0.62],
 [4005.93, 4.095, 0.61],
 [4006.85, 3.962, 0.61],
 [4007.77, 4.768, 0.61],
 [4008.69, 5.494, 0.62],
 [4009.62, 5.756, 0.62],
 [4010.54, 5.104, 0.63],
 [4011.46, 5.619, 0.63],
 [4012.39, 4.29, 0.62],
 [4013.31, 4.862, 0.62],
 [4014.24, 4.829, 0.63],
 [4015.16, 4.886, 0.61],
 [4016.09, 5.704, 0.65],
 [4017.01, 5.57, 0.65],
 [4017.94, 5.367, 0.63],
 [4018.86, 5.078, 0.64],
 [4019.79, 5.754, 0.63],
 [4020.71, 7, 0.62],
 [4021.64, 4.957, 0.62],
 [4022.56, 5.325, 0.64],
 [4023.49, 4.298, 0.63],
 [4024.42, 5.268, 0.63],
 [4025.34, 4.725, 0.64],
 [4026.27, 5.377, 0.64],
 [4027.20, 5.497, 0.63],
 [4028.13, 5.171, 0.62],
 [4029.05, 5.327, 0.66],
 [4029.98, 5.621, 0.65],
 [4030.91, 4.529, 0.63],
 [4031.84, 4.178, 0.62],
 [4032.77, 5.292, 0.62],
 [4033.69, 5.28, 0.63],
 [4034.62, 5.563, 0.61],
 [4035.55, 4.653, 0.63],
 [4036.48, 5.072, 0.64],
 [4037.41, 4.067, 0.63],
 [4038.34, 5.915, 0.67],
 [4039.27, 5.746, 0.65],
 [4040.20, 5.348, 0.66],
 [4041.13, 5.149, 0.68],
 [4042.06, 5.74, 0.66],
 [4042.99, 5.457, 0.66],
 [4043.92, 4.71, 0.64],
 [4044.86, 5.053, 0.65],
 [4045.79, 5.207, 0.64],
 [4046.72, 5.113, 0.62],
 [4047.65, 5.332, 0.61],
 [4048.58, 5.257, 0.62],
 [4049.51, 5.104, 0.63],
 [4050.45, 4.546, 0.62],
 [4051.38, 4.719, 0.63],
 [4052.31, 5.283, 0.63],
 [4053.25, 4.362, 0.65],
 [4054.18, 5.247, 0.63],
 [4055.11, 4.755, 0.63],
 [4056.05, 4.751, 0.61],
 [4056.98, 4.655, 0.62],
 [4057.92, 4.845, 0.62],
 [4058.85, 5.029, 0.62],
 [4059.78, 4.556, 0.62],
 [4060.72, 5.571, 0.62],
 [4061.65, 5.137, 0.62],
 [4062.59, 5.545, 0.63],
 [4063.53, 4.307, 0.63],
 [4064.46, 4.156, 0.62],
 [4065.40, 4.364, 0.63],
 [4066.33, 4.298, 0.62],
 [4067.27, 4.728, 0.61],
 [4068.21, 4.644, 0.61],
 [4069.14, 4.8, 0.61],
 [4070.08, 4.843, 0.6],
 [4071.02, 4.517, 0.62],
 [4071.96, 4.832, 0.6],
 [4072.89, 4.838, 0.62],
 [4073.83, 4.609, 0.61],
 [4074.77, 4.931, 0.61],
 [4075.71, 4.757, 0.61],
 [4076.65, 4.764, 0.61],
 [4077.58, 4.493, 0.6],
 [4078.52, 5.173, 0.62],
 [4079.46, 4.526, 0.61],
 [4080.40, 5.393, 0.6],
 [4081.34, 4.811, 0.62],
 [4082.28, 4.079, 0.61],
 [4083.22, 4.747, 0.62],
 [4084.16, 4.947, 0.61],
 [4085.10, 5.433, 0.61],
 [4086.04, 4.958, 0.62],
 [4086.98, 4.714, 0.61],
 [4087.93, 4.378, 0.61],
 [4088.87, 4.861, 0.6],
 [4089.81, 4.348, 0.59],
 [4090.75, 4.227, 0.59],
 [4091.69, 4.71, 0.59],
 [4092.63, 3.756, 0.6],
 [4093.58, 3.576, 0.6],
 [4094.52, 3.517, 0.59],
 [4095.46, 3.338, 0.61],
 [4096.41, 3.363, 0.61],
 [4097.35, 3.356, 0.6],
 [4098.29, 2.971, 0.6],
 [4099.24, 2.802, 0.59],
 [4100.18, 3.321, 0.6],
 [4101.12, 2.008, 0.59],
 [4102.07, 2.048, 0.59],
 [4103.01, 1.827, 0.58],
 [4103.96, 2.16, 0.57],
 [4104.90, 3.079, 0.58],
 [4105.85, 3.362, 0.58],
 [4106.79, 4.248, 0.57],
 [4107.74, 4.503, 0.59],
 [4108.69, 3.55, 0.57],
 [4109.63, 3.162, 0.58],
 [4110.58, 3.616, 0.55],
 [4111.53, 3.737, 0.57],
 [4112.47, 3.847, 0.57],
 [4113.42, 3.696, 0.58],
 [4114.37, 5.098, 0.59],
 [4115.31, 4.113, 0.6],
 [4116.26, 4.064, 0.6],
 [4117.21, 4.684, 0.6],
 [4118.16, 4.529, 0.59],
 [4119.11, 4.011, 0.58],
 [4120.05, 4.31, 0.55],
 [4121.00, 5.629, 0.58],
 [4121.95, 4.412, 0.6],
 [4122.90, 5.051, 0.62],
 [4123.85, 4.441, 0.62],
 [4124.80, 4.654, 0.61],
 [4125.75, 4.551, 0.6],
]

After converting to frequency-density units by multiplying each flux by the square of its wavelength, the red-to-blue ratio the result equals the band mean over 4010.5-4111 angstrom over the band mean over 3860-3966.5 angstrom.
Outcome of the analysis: 1.34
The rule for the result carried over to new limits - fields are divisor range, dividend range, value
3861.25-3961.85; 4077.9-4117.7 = 1.13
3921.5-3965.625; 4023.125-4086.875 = 1.44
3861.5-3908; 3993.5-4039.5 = 1.50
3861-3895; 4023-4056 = 1.54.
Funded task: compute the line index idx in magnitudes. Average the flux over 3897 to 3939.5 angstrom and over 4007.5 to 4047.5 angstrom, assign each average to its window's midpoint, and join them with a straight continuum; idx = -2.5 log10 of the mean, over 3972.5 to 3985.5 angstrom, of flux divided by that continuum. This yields 0.33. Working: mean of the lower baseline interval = 3.73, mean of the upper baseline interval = 5.21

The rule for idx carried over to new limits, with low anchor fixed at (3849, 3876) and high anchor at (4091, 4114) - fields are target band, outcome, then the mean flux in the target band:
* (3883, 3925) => 0.138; 3.64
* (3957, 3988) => 0.299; 2.93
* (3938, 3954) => -0.100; 4.36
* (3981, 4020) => -0.248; 4.71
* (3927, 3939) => 0.461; 2.64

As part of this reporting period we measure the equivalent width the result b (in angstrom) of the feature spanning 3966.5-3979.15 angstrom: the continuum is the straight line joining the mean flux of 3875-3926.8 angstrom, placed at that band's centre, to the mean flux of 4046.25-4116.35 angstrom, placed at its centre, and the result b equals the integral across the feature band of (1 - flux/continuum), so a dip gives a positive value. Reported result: 5.71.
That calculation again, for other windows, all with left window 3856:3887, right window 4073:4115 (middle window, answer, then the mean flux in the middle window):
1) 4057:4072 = -2.94 angstrom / 4.75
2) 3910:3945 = 1.59 angstrom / 3.78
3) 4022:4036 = -3.89 angstrom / 5.07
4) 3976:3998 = -1.08 angstrom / 4.16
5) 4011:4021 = -3.43 angstrom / 5.33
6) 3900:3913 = 0.12 angstrom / 3.92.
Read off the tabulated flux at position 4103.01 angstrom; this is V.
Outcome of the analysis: 1.827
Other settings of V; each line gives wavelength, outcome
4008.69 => 5.494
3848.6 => 3.781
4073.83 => 4.609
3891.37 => 2.234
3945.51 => 4.636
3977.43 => 3.596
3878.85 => 3.729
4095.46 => 3.338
